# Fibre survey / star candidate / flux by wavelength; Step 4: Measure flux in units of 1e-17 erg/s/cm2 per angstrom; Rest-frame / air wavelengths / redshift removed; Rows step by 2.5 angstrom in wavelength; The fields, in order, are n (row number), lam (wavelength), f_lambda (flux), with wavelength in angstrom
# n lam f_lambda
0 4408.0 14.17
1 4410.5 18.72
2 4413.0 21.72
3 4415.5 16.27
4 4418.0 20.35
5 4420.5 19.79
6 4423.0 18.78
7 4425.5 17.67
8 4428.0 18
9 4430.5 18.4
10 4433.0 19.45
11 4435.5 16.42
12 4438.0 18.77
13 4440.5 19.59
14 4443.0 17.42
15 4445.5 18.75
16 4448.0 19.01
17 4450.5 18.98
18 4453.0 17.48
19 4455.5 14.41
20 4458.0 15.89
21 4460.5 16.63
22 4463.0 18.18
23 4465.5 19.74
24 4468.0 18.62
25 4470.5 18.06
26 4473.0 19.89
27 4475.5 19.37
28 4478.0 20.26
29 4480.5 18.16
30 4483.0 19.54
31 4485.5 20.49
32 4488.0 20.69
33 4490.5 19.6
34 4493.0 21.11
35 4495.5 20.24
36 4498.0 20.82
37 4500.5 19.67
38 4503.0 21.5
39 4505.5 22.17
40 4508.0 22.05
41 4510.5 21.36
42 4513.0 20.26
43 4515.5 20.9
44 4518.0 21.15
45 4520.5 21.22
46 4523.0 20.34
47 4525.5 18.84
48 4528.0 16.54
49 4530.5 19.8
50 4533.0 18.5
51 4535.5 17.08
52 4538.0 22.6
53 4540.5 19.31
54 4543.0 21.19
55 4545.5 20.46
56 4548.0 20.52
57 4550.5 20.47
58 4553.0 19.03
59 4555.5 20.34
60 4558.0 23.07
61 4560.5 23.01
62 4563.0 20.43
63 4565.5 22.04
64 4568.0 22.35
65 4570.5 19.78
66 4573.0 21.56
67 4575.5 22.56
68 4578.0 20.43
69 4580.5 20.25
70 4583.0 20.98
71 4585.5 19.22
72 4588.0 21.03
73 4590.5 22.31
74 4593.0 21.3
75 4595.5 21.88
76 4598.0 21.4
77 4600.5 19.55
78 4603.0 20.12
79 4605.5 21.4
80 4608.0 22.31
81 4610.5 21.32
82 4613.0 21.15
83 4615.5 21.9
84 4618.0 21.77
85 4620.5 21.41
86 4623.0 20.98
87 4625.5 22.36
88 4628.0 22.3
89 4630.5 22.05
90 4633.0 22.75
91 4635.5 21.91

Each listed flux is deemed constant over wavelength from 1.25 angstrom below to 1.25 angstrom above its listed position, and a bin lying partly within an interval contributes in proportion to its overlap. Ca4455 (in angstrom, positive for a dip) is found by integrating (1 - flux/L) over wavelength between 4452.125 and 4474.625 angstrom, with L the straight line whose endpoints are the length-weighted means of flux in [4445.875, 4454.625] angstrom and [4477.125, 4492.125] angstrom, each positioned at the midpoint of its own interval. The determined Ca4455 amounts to 1.5 angstrom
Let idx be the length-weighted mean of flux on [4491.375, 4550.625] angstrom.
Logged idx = 20.3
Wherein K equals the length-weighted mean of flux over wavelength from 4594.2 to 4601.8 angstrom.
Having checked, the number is 20.9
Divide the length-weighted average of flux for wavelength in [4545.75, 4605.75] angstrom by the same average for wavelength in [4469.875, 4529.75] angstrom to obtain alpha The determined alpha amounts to 1.0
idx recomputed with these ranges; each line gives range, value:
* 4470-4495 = 19.8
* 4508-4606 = 20.6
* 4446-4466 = 17.5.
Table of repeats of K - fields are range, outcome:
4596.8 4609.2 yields 20.9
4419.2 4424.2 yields 19.3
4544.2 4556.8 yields 20.2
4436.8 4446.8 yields 18.6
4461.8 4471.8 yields 18.7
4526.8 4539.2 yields 18.9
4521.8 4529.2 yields 18.6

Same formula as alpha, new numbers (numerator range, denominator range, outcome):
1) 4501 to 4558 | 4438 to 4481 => 1.11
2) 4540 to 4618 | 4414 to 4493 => 1.13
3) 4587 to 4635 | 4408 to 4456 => 1.17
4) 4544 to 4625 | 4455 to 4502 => 1.11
